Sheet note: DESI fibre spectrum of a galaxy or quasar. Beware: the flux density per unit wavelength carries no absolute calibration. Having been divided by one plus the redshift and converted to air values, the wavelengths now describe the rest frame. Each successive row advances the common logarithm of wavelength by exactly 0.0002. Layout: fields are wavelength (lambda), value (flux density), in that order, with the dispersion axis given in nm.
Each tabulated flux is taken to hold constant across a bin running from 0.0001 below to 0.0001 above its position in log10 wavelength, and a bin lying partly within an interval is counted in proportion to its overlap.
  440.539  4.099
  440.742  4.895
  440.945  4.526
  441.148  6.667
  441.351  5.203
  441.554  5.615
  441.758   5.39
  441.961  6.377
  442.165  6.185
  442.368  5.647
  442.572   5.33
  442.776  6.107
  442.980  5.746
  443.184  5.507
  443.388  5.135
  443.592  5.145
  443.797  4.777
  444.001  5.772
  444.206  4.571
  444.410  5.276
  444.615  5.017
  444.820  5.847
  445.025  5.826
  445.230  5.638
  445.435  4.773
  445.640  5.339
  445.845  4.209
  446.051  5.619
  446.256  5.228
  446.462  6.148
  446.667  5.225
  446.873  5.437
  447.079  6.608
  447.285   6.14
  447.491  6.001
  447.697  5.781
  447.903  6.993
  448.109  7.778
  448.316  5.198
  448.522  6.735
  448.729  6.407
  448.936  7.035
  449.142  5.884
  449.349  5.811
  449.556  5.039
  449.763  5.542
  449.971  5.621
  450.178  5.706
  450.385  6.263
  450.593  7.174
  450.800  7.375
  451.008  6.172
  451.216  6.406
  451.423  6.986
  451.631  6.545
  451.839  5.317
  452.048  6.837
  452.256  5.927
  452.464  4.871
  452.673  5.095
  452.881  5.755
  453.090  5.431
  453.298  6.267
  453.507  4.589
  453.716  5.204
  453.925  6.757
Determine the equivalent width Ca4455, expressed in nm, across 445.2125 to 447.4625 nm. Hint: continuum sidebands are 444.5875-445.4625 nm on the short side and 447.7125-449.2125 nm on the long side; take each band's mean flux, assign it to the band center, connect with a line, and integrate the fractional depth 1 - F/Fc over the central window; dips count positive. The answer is 0.157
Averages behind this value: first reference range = 5.51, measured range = 5.5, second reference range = 6.55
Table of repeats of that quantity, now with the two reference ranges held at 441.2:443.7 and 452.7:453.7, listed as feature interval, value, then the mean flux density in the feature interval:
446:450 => -0.35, 6.02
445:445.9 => 0.07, 5.15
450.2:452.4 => -0.38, 6.44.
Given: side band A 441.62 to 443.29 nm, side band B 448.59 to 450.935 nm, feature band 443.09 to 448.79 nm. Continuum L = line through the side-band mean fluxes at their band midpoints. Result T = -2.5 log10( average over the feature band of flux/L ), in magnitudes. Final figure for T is 0.06 mag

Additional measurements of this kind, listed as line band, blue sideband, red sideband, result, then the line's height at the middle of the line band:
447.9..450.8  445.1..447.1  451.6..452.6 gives -0.11 mag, 5.62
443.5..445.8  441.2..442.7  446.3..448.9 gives 0.14 mag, 5.95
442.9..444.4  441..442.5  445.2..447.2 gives 0.08 mag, 5.65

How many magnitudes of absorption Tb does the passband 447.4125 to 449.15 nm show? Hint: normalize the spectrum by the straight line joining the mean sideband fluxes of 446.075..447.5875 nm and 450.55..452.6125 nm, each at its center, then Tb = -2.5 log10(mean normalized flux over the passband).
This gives -0.09 mag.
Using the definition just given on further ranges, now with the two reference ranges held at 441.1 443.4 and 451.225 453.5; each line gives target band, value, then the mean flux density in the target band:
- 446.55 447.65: -0.01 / 5.88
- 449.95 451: -0.11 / 6.47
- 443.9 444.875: 0.10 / 5.27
